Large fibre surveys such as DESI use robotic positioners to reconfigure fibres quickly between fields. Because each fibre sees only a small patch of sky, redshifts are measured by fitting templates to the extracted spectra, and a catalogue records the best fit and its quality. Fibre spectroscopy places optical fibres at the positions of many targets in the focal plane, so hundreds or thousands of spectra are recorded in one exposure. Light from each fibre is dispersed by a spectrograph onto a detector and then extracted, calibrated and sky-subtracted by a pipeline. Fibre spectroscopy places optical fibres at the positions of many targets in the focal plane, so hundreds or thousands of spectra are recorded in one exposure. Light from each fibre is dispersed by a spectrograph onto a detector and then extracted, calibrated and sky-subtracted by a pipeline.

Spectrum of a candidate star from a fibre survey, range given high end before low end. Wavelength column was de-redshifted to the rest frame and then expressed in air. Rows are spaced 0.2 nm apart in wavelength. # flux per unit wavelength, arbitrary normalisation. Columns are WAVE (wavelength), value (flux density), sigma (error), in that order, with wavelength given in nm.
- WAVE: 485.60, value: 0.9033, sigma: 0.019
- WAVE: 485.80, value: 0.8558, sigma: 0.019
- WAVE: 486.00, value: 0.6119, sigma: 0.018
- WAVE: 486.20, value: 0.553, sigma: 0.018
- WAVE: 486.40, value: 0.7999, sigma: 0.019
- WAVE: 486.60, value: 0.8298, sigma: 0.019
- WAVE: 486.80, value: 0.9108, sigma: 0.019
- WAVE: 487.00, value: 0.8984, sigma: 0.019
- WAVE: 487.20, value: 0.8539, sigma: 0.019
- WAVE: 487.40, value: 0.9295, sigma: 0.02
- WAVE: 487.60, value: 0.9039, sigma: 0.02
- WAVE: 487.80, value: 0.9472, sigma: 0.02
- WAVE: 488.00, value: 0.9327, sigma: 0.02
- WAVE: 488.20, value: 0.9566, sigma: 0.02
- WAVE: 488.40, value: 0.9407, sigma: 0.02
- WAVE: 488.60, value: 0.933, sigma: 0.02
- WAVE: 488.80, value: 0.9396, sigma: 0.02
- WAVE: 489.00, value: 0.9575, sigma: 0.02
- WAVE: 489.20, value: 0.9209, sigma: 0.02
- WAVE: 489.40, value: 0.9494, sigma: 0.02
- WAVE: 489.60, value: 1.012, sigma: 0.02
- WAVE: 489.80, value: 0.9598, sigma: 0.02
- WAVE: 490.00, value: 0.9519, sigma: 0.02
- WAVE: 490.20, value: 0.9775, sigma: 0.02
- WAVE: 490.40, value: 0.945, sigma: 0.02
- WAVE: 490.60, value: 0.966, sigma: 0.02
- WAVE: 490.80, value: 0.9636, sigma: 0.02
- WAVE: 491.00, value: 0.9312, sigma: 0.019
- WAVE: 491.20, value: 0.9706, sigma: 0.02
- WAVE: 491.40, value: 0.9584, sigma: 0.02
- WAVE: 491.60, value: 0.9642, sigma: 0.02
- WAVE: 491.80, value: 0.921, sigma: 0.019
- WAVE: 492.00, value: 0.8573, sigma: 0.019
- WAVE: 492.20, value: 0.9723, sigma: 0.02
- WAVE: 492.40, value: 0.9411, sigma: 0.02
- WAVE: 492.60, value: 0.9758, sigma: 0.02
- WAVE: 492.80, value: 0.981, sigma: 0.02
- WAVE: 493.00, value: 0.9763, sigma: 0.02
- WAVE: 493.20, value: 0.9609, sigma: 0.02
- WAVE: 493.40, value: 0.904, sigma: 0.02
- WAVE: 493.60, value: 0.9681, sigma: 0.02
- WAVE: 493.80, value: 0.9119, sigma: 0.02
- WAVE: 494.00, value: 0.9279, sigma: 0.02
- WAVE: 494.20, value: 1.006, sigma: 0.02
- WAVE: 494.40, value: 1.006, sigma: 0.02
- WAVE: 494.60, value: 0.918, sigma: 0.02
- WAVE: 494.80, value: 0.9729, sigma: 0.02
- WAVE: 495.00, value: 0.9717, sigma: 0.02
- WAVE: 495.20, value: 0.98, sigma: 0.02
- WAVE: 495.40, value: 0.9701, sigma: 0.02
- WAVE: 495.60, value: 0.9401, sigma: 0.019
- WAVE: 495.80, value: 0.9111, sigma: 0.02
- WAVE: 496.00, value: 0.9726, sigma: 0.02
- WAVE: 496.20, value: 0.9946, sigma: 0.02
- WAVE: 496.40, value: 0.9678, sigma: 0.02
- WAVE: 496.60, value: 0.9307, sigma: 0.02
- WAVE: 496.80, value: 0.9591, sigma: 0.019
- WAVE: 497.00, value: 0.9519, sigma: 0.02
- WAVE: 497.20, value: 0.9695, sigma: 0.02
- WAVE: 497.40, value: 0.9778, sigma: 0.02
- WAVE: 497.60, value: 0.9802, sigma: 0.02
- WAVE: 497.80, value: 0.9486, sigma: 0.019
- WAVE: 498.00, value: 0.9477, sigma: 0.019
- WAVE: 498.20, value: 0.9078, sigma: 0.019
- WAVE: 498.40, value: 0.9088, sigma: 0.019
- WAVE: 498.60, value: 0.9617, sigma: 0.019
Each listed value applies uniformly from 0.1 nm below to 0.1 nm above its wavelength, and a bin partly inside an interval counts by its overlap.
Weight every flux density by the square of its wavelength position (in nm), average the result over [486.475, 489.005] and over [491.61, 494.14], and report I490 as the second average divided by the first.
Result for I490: 1.05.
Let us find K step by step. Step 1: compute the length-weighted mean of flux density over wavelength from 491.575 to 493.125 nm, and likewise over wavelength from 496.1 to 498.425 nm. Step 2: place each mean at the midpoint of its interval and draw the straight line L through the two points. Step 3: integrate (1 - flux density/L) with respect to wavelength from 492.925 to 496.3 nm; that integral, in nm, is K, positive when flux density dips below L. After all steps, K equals -0.024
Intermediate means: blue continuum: 0.948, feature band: 0.958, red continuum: 0.955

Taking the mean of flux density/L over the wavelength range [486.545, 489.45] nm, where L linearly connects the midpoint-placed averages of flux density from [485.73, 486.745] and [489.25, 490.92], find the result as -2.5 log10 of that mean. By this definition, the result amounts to -0.103 mag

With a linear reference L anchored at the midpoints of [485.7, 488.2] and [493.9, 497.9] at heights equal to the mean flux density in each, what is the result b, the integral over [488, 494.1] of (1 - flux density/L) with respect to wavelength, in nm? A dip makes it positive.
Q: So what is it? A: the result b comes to -0.37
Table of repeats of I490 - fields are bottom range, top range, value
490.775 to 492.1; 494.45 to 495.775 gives 1.04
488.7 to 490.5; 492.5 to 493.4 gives 1.02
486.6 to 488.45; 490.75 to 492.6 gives 1.05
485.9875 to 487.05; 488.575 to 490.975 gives 1.25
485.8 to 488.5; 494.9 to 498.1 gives 1.17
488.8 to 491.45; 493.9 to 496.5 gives 1.03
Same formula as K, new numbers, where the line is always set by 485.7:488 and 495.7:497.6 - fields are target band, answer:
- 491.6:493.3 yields -0.082 nm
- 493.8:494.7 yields -0.029 nm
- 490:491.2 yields -0.104 nm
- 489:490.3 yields -0.140 nm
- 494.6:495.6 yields -0.026 nm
